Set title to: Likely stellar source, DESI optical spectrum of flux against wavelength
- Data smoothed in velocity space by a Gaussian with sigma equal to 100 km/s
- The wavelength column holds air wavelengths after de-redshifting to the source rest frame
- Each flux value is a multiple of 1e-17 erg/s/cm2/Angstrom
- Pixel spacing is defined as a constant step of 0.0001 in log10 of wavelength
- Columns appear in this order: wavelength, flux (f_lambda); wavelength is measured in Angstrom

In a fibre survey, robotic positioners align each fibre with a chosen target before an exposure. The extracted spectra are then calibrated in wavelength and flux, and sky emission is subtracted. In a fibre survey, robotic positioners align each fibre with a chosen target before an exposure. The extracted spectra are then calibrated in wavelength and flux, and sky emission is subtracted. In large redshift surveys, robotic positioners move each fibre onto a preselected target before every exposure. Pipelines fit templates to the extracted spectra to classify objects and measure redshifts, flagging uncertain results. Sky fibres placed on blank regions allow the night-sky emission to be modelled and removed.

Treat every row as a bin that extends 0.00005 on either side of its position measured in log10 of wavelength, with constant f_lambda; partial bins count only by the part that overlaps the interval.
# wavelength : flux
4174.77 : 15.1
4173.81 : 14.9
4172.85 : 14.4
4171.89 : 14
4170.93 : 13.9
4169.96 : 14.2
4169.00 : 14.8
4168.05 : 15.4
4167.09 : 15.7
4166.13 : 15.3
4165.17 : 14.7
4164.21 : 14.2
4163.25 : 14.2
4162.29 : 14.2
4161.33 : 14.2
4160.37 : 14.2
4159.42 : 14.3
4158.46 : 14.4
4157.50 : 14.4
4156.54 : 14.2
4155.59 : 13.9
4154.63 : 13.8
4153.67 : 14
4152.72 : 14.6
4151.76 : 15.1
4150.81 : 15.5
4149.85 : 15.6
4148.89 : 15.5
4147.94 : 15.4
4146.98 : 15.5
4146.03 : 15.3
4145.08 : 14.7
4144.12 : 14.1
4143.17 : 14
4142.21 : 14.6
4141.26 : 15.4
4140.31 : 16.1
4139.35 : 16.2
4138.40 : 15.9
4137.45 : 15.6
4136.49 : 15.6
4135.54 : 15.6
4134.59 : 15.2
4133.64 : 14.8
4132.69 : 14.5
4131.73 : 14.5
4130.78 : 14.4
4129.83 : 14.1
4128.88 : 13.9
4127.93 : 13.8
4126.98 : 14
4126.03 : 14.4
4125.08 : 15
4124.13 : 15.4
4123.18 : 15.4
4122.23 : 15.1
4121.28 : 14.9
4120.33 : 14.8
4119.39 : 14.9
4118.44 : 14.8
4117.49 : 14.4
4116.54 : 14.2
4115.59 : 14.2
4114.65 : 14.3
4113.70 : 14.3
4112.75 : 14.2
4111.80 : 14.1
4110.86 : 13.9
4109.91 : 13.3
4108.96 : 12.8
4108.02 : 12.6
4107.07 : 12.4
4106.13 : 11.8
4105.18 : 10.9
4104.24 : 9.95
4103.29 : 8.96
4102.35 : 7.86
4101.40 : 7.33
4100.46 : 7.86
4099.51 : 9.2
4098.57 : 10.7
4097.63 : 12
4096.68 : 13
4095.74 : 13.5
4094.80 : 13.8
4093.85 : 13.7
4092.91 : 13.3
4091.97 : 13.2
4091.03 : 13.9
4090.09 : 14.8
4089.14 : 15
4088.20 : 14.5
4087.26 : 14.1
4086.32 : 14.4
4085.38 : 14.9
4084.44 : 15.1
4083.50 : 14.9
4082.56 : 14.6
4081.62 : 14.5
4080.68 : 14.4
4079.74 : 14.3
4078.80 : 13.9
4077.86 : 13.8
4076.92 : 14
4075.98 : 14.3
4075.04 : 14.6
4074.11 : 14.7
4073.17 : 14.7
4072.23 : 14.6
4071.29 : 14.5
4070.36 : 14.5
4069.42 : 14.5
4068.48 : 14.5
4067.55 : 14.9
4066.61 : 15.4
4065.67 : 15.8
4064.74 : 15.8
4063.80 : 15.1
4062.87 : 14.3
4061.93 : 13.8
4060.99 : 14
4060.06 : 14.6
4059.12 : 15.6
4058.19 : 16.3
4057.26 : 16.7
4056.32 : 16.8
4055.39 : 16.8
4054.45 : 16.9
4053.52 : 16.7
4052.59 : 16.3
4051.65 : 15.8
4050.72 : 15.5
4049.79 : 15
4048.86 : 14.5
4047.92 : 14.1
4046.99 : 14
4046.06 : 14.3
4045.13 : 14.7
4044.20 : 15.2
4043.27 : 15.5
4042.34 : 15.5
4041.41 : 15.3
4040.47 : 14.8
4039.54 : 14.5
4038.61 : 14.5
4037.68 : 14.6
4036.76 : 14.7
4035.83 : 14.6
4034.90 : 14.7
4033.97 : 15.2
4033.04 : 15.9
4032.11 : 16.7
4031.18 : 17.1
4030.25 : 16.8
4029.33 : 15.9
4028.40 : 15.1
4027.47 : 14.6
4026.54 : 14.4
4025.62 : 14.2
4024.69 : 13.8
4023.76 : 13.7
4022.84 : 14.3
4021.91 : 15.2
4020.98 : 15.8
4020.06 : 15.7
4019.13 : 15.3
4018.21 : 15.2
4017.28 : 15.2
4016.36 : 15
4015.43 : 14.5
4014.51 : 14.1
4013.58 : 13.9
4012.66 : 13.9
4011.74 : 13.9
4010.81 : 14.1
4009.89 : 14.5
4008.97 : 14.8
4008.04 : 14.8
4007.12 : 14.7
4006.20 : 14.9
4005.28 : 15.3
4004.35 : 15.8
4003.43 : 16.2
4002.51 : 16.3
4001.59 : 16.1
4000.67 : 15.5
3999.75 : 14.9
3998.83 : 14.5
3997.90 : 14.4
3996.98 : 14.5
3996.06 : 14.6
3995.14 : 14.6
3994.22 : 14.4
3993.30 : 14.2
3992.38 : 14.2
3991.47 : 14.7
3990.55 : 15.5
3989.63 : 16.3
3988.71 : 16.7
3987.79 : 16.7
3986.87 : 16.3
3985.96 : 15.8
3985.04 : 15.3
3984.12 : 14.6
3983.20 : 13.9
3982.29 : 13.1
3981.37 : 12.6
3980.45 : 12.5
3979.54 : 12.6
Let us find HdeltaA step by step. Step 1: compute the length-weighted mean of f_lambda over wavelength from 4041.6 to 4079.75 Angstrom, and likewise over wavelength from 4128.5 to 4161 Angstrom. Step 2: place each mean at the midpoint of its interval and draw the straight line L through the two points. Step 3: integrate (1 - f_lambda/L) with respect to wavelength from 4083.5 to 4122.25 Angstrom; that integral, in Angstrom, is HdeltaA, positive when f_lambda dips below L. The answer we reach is 5.1 Angstrom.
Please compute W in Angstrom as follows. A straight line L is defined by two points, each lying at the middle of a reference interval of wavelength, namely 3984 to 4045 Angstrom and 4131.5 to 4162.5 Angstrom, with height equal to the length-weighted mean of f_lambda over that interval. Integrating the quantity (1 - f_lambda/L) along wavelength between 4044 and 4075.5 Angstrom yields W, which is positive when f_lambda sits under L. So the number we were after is -0.3 Angstrom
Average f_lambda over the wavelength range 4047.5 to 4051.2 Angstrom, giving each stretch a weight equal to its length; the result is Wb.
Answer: 14.8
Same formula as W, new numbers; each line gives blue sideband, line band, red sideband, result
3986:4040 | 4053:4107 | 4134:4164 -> 4.1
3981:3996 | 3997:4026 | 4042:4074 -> 0.3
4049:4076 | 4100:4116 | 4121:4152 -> 3.5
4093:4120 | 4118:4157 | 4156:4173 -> -4.1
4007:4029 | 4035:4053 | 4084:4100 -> -0.9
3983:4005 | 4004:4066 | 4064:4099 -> -1.3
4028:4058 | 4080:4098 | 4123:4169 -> 1.3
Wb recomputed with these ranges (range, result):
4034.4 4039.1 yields 14.6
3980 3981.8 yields 12.5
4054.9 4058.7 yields 16.6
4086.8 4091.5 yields 14.5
